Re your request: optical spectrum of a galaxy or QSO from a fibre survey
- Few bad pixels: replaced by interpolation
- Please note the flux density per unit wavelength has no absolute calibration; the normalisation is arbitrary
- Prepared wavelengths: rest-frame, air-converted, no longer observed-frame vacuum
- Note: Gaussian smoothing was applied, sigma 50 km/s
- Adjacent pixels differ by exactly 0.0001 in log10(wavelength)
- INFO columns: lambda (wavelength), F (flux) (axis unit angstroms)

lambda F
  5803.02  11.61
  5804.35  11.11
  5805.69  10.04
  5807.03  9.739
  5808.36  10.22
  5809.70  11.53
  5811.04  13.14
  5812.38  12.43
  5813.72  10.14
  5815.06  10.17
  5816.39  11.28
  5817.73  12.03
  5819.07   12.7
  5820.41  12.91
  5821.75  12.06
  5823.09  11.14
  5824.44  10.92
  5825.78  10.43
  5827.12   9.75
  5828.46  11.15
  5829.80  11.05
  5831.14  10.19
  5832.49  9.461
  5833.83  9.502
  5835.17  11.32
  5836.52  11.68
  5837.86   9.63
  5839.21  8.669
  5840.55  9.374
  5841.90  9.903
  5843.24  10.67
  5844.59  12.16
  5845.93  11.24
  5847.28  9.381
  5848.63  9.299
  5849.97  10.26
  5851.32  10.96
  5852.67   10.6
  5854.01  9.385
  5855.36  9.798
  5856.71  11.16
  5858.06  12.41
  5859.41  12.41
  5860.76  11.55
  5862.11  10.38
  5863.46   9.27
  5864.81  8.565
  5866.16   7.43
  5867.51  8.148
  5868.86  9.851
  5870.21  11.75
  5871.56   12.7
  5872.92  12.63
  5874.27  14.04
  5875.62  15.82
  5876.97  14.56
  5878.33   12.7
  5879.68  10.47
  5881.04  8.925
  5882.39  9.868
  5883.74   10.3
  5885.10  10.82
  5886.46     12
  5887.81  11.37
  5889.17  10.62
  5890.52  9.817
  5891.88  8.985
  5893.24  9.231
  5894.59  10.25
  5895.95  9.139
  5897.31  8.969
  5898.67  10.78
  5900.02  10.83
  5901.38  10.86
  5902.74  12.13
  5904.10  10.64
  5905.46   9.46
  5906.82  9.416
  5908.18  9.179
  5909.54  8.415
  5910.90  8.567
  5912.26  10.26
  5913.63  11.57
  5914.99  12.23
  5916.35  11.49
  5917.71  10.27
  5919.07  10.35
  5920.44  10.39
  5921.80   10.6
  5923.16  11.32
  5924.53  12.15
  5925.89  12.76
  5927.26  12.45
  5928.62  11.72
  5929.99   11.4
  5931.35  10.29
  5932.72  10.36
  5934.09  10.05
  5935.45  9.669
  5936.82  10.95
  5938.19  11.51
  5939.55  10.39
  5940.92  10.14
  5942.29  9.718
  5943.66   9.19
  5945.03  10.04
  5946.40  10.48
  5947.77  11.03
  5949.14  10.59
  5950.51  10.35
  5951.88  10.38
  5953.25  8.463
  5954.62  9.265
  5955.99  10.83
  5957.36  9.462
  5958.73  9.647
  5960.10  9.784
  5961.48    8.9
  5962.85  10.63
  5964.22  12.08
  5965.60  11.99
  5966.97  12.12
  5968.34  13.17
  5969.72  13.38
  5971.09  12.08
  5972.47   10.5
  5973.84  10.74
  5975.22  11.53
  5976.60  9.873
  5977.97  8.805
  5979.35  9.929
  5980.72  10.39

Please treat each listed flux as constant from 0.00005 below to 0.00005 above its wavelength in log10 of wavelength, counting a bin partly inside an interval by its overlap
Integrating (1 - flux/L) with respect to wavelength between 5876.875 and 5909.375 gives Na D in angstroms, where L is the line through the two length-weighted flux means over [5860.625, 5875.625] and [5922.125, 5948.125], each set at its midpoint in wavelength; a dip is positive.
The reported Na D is 1.3 angstroms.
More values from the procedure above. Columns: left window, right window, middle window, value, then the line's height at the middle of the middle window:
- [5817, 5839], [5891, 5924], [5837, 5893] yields -0.62 angstroms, 10.6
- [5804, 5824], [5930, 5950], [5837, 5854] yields 1.45 angstroms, 11.1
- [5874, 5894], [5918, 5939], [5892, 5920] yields 2.42 angstroms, 11.1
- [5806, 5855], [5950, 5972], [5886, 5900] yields 0.83 angstroms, 10.8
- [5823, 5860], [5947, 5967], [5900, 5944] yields -1.16 angstroms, 10.4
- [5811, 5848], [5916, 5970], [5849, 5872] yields 0.96 angstroms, 10.8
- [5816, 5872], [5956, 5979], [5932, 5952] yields 0.94 angstroms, 10.8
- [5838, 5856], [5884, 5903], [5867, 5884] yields -2.43 angstroms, 10.3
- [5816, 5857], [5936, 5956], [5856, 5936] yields -2.92 angstroms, 10.4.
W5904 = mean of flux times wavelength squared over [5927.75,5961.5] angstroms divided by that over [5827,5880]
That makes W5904 0.98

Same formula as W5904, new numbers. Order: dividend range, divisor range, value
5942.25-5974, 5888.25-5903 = 1.07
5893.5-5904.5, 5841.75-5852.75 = 1.01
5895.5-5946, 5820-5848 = 1.03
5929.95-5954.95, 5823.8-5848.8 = 1.02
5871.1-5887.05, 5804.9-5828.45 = 1.10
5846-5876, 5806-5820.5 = 0.96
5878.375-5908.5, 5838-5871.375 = 1.02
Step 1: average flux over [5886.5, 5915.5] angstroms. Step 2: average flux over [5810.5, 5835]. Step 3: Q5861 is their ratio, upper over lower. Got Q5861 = 0.91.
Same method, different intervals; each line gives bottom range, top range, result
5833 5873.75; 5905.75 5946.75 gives 1.01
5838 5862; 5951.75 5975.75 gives 1.03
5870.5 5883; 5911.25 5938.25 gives 0.89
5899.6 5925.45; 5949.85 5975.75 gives 1.02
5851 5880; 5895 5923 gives 0.92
